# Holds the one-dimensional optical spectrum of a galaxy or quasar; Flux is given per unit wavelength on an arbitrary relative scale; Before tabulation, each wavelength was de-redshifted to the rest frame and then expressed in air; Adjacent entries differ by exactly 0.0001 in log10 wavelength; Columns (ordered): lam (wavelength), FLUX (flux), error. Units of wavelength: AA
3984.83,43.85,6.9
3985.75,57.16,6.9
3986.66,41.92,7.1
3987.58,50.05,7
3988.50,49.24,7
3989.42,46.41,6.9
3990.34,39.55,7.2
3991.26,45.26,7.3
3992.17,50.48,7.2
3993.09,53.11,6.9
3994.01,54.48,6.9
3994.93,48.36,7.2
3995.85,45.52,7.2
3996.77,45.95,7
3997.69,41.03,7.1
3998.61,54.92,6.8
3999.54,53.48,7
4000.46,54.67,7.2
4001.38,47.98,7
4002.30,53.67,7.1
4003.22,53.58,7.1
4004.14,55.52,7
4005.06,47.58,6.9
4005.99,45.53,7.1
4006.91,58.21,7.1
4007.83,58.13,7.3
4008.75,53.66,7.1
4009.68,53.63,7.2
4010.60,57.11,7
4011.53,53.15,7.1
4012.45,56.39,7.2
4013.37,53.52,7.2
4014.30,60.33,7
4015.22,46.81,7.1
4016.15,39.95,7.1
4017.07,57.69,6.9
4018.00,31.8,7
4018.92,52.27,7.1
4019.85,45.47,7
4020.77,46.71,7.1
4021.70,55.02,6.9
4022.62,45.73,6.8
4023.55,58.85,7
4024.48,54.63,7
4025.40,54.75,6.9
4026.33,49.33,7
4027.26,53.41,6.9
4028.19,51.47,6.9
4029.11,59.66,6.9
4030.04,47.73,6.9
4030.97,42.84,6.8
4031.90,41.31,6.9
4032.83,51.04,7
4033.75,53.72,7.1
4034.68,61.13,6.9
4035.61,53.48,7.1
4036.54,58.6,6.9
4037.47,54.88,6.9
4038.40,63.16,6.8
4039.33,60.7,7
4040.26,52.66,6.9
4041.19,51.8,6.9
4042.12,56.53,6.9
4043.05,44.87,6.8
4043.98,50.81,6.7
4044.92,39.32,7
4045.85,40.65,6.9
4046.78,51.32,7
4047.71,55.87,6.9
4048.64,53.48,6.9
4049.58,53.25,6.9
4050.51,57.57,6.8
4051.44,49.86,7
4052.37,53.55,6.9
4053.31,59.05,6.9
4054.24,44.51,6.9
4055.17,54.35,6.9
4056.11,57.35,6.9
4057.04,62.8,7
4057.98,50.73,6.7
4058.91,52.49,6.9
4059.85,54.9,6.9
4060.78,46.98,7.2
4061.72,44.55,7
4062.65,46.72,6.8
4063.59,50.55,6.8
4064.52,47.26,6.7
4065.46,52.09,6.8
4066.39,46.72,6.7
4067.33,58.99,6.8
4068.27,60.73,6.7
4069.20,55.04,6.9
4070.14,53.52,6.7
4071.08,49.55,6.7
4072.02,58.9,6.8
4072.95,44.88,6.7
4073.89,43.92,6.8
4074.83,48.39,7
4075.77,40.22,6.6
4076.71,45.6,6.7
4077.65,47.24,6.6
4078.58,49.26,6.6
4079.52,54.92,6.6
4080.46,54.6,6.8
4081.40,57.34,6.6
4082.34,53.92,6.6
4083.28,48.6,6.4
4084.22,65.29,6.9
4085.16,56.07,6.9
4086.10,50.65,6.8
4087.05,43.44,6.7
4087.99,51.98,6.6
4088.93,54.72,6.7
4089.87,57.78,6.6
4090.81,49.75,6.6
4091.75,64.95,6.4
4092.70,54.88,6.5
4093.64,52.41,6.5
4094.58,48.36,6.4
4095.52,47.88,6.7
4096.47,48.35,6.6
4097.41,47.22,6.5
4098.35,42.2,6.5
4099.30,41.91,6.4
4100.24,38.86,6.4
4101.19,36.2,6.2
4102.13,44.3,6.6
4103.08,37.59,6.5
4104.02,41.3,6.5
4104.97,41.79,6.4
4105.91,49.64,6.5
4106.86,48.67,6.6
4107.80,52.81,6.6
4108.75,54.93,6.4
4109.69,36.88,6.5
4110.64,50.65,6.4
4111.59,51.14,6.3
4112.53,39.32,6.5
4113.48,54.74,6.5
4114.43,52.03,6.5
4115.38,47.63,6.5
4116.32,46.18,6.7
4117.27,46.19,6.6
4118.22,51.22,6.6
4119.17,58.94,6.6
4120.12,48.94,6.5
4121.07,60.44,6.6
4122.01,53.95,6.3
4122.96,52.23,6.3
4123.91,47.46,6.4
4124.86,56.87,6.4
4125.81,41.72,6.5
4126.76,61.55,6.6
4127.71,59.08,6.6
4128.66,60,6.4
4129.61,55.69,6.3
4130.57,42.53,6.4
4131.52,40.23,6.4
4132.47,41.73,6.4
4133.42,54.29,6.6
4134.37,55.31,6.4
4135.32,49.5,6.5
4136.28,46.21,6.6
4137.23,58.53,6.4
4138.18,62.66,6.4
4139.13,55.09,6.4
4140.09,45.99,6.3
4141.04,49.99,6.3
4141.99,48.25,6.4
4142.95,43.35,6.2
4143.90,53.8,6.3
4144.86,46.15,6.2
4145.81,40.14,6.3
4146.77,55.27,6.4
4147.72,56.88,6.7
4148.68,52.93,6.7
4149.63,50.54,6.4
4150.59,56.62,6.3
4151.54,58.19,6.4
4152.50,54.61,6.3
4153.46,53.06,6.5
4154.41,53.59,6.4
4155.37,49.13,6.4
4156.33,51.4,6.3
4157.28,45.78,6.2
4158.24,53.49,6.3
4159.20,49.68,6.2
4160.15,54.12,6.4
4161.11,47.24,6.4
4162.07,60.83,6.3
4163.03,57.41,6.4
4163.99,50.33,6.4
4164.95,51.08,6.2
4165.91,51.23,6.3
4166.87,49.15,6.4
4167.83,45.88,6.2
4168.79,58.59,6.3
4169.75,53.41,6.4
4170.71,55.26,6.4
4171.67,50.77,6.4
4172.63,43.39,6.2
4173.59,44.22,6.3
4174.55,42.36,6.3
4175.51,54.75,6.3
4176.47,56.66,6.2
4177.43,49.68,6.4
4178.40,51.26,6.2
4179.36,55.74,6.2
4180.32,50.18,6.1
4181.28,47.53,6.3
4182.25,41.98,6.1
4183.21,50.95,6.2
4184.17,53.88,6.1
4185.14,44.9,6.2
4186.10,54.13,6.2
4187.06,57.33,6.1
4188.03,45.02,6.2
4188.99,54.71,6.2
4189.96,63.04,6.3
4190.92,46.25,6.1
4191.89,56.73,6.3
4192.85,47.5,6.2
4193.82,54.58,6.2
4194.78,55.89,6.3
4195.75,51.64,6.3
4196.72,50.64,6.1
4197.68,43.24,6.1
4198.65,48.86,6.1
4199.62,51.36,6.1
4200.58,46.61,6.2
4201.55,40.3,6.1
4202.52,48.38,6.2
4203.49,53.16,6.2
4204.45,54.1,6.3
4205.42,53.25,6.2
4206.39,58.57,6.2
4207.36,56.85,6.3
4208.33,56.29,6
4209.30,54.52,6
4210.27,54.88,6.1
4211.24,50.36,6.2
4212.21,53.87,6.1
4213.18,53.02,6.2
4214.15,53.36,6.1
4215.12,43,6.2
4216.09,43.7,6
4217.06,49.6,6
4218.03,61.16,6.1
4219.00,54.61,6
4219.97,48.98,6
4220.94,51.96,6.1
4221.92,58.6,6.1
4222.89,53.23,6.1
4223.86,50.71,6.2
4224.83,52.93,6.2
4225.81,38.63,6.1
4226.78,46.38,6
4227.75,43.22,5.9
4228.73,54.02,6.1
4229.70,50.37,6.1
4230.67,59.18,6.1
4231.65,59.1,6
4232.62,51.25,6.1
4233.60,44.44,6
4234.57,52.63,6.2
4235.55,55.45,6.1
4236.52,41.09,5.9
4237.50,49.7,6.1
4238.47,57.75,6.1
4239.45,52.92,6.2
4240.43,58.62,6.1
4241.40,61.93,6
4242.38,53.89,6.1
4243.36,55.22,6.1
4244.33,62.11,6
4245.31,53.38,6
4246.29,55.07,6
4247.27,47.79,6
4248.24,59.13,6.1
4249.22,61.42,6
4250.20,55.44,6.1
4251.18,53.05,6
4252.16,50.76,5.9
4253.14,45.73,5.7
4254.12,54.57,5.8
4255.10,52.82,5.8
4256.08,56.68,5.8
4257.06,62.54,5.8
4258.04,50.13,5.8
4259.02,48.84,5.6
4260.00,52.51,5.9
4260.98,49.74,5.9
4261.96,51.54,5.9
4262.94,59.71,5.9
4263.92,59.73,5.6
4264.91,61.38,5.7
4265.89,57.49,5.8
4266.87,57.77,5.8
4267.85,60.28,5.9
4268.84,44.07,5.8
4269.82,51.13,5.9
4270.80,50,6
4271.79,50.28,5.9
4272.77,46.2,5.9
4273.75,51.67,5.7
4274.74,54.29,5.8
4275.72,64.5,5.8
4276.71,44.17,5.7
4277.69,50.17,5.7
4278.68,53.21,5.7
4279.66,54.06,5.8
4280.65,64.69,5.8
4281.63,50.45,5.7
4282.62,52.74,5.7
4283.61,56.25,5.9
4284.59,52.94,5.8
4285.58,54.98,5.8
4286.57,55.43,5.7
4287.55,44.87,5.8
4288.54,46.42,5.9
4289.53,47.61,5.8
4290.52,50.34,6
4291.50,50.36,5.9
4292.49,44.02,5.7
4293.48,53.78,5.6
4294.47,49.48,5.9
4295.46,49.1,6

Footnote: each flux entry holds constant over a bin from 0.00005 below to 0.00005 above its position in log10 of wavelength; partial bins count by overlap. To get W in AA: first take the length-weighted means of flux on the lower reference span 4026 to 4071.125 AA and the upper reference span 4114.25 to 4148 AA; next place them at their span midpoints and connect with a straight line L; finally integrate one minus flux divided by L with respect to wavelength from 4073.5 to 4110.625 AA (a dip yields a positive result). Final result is 2.08 AA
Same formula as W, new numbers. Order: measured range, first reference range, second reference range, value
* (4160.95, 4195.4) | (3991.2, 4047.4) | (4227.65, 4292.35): 0.8 AA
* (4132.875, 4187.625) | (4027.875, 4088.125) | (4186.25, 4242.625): 0.5 AA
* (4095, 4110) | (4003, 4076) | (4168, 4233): 2.1 AA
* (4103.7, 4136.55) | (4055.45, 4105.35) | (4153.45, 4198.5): 0.3 AA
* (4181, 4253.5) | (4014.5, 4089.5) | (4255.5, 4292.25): 0.9 AA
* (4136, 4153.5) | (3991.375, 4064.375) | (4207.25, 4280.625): 0.1 AA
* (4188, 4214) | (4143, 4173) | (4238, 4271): 0.5 AA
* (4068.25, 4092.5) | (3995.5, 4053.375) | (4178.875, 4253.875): -0.2 AA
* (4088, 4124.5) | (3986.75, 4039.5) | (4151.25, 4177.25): 1.9 AA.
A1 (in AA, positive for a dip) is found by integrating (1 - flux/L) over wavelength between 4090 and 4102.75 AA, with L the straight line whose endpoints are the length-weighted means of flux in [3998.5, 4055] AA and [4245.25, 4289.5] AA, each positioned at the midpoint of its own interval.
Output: 1.2 AA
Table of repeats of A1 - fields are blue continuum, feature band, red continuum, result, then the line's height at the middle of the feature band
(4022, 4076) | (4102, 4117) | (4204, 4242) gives 1.51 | 52.1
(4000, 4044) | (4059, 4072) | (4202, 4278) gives 0.21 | 52.5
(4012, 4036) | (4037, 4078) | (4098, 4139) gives -0.98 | 50.4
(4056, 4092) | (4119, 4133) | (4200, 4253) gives 0.07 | 52.2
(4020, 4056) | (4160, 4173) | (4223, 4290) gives 0.17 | 52.8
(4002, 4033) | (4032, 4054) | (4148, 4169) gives -0.65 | 51.5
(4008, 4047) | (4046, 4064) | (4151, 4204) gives -0.30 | 51.6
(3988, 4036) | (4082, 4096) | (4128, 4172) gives -0.56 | 51.3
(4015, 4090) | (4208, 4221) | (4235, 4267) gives 0.50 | 54.1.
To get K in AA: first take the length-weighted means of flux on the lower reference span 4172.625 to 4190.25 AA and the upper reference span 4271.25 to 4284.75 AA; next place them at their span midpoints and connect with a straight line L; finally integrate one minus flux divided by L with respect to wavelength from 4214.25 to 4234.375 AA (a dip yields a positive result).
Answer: 0.4 AA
